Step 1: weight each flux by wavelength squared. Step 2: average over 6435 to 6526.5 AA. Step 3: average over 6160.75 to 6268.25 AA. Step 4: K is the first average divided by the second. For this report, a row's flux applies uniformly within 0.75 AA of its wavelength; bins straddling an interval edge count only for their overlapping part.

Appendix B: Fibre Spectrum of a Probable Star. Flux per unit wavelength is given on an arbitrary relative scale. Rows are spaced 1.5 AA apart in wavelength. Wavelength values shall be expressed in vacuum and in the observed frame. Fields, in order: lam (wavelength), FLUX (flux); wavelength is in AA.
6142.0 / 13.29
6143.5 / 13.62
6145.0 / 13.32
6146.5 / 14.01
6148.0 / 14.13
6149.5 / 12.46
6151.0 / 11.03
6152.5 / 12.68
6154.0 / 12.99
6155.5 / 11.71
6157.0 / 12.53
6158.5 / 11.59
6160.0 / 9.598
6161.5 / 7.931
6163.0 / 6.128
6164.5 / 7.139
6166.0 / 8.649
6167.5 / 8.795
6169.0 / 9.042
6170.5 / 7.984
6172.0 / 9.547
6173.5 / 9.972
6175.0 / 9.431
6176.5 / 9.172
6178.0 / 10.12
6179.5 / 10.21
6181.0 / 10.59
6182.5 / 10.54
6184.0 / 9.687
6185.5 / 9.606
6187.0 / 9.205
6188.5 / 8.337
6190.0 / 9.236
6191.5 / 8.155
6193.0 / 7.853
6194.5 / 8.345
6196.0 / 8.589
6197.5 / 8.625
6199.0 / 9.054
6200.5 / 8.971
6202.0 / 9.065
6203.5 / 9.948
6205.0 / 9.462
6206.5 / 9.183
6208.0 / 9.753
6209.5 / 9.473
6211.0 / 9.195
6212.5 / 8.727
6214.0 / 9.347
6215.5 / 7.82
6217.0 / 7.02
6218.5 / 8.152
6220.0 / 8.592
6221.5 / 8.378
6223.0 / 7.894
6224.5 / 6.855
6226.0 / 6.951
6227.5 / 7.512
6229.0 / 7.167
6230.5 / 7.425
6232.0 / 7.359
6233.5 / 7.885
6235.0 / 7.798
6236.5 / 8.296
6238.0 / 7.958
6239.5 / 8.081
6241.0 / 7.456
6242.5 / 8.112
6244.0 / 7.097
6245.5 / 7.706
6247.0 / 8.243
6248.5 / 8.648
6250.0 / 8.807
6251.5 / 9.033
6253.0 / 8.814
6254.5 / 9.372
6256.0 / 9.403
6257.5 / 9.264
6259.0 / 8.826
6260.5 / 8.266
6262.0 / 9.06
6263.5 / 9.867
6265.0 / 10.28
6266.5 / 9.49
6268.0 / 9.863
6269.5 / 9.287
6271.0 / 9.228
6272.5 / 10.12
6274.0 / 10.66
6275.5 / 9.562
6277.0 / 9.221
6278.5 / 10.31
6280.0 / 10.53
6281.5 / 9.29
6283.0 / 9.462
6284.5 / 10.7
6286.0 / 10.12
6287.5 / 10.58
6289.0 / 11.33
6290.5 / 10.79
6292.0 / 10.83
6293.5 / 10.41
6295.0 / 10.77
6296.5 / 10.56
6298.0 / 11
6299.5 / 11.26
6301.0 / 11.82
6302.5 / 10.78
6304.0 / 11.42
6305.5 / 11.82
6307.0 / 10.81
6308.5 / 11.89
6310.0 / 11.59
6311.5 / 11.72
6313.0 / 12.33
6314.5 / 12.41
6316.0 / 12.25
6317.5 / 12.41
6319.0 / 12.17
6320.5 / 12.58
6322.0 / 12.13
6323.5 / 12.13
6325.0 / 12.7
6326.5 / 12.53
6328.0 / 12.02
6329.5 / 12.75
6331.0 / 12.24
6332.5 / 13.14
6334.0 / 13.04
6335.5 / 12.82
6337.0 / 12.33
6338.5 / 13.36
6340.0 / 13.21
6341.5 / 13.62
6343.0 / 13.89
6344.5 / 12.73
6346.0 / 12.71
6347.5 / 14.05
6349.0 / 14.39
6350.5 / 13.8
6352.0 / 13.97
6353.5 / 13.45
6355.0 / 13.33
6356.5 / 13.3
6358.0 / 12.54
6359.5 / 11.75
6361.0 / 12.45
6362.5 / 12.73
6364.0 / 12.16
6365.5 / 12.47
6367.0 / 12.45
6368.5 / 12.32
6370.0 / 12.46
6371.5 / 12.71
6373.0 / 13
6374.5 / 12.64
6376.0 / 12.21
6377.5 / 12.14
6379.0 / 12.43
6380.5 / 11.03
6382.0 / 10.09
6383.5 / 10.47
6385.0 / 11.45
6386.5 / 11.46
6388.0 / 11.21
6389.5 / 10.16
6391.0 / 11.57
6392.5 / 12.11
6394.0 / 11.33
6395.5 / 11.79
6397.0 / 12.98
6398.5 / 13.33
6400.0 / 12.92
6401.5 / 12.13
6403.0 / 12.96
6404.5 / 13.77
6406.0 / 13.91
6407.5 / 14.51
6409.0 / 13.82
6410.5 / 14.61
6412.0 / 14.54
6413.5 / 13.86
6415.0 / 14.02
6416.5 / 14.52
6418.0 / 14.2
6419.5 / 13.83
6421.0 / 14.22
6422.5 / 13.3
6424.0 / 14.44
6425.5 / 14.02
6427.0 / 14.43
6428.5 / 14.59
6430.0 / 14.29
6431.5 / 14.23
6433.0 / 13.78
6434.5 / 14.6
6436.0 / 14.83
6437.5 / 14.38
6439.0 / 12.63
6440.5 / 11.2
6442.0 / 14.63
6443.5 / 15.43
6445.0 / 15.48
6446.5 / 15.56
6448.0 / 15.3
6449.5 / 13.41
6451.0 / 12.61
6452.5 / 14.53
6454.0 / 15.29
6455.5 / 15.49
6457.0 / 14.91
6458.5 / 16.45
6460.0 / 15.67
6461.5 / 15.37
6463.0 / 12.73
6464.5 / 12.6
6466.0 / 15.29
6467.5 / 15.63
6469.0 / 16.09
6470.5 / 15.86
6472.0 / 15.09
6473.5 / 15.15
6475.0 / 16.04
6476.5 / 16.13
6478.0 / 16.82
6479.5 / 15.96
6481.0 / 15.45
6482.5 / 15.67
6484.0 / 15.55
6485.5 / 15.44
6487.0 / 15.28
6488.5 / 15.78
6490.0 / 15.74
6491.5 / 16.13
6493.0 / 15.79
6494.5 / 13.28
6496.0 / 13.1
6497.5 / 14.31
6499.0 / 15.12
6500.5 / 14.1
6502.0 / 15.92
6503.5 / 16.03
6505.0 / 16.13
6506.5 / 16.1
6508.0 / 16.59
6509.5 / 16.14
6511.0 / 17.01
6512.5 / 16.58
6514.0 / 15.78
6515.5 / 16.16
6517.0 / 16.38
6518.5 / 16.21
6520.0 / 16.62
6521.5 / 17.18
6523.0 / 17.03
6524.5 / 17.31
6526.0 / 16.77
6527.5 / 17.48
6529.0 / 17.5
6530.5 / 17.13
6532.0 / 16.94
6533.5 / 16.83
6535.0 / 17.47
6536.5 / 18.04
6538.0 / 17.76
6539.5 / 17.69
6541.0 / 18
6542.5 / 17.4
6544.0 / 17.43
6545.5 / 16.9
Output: 1.93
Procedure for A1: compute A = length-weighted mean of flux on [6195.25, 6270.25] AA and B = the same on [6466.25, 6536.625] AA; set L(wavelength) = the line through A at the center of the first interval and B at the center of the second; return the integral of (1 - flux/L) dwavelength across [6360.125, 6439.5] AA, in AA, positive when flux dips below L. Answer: 1.4 AA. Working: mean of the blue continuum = 8.55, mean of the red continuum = 16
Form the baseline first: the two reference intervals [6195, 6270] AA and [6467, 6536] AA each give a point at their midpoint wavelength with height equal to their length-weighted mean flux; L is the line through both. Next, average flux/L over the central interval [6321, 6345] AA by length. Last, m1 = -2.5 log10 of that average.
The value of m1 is -0.13 mag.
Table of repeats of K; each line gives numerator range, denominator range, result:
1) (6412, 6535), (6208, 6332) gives 1.66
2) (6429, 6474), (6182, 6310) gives 1.69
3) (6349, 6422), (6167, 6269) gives 1.54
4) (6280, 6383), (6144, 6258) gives 1.38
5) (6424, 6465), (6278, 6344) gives 1.28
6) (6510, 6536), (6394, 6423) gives 1.28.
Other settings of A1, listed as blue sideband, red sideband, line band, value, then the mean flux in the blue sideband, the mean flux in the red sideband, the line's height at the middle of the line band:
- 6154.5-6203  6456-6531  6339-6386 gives 1.41 AA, 9.25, 15.8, 13.1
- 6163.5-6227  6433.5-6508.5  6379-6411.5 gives 2.61 AA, 8.86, 15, 13.3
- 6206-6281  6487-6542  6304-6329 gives -3.14 AA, 8.67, 16.3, 10.7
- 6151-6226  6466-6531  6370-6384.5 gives 1.54 AA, 9.2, 15.9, 13.3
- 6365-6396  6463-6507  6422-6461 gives -1.72 AA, 11.8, 15.3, 13.8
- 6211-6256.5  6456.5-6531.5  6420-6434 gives -0.36 AA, 8.07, 15.8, 13.8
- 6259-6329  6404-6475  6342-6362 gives -1.57 AA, 10.9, 14.5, 12.3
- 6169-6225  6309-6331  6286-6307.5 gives 1.22 AA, 8.99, 12.3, 11.6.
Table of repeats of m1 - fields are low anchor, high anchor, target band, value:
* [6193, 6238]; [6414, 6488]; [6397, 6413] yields -0.010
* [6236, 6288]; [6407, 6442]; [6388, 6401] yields 0.101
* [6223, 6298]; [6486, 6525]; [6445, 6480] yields -0.035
